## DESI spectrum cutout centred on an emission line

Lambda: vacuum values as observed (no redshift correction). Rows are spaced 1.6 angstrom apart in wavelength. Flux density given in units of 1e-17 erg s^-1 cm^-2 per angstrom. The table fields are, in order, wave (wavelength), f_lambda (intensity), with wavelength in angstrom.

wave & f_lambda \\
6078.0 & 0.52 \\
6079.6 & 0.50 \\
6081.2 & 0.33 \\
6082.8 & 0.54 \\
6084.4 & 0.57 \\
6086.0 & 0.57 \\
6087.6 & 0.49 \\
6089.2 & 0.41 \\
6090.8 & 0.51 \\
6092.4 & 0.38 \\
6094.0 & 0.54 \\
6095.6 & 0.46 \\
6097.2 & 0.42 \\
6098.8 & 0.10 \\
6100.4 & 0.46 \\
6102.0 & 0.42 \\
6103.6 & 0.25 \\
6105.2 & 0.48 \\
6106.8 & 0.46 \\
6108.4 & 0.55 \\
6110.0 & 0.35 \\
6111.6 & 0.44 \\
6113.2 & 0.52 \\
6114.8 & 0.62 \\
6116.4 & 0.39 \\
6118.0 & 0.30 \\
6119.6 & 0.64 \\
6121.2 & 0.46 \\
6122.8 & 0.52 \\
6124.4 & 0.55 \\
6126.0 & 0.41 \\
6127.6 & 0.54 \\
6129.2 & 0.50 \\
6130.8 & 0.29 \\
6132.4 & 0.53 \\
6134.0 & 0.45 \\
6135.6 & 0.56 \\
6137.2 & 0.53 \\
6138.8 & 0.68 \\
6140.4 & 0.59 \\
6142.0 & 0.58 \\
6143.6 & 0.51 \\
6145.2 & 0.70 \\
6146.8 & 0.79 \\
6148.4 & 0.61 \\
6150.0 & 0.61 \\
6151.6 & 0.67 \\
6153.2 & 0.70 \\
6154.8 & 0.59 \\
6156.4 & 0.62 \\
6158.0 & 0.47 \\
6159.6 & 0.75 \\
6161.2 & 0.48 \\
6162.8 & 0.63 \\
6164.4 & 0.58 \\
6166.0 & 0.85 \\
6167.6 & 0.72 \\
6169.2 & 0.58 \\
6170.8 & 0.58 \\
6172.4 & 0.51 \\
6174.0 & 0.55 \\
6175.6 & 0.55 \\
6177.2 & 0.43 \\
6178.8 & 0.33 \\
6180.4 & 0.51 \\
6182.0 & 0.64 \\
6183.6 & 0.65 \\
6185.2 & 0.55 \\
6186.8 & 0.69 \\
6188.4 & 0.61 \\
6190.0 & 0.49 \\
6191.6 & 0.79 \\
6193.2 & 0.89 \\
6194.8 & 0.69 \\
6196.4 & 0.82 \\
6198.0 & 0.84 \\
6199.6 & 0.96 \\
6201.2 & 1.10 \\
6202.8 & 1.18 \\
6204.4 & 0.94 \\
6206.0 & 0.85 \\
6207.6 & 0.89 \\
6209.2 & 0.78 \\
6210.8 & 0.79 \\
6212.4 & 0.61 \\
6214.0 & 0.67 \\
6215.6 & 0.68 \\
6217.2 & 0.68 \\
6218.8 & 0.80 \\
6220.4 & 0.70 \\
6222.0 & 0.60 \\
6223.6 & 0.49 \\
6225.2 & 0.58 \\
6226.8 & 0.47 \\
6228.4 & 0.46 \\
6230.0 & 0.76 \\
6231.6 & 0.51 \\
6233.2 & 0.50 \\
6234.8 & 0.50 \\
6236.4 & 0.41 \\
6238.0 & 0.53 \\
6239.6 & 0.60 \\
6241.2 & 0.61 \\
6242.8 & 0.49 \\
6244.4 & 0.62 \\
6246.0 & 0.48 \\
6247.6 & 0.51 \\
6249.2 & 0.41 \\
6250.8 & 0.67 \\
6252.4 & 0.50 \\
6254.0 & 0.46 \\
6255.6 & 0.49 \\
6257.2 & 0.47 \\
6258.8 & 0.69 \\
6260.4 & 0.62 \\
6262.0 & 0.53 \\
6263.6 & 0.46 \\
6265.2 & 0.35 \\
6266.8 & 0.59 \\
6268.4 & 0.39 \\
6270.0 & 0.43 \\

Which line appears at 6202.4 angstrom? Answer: C III] 1909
